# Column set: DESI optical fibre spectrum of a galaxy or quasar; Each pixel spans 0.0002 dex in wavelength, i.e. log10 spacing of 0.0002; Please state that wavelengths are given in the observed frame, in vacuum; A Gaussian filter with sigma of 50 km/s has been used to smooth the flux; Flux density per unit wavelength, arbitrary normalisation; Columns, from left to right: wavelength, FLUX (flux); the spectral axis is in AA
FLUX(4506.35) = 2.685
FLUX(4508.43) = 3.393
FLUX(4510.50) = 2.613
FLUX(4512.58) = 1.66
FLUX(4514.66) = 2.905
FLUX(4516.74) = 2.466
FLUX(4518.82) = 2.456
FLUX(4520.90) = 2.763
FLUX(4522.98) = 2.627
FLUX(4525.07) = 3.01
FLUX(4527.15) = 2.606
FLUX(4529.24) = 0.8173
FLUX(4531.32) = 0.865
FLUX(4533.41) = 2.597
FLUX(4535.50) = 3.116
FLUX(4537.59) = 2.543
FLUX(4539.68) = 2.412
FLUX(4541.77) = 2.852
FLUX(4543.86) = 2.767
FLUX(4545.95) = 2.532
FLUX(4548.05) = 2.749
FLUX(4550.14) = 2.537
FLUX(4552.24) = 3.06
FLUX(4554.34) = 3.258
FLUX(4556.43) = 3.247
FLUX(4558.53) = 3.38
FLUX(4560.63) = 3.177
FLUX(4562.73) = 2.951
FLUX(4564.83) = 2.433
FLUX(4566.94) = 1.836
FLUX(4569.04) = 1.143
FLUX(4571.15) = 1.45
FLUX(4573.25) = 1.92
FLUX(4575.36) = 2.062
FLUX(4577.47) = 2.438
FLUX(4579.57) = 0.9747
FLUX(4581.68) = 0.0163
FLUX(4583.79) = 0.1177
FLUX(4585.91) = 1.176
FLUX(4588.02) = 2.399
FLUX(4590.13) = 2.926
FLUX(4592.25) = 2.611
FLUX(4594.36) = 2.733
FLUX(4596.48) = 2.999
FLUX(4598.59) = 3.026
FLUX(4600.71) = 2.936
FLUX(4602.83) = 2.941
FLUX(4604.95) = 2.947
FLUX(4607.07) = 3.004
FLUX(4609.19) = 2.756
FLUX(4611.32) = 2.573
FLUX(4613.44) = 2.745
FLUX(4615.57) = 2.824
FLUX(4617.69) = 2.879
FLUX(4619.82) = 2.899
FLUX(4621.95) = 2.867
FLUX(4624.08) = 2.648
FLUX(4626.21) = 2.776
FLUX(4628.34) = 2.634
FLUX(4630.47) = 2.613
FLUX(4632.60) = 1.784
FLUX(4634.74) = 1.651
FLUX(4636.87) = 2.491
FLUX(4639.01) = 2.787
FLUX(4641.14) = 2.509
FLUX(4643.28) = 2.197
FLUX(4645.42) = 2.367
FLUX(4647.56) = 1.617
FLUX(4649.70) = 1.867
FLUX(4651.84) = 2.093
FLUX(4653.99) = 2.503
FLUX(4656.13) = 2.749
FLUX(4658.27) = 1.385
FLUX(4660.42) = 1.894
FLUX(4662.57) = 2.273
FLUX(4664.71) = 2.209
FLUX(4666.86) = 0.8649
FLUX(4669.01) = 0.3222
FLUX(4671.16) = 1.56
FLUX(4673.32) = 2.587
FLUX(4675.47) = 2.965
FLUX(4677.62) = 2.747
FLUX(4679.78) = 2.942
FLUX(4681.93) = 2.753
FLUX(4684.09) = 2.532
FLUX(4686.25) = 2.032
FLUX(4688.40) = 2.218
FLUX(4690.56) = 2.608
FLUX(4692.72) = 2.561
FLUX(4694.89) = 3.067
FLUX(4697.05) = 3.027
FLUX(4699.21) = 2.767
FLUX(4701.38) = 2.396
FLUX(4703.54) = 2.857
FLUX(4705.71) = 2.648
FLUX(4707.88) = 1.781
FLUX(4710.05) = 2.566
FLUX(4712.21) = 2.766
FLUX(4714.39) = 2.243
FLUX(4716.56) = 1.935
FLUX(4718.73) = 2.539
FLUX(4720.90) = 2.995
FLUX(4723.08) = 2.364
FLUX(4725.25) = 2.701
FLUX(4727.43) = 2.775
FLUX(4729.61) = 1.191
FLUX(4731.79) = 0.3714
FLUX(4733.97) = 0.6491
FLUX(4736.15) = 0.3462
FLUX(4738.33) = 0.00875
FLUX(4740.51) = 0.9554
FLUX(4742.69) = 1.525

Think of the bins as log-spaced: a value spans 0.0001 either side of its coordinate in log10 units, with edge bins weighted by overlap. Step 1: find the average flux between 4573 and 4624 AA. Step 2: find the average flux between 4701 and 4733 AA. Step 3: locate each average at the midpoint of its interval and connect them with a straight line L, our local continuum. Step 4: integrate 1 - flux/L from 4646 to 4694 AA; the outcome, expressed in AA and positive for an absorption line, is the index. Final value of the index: 3.2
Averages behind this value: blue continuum 2.38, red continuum 2.27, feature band 2.16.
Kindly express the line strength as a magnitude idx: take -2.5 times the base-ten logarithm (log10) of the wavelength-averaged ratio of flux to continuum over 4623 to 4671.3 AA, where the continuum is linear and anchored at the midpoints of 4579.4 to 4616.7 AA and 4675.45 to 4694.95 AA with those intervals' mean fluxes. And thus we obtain 0.19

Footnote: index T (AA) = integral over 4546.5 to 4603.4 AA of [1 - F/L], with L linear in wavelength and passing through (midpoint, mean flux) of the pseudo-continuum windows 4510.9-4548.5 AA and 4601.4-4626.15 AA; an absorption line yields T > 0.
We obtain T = 7.0 AA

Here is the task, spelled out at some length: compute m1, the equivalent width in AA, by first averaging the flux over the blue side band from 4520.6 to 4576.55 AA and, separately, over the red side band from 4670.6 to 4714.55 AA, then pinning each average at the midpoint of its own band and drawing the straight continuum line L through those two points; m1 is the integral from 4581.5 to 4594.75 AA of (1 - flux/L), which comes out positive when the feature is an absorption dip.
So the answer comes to 3.84 AA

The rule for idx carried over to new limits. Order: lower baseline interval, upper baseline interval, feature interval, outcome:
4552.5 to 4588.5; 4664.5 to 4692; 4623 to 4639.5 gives -0.145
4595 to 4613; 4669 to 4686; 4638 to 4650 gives 0.173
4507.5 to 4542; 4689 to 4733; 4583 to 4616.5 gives -0.061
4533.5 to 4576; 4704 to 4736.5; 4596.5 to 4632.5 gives -0.172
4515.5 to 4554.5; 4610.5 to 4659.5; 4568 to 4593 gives 0.475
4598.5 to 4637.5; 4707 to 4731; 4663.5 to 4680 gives 0.248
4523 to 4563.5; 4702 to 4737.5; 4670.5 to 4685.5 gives -0.191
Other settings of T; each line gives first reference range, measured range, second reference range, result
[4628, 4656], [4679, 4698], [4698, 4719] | -1.9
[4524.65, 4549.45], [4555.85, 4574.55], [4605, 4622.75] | 1.3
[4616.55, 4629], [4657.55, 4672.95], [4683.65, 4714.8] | 6.4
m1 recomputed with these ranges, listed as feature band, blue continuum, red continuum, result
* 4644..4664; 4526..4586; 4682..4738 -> 1.07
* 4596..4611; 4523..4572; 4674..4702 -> -2.09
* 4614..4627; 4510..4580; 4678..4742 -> -2.86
